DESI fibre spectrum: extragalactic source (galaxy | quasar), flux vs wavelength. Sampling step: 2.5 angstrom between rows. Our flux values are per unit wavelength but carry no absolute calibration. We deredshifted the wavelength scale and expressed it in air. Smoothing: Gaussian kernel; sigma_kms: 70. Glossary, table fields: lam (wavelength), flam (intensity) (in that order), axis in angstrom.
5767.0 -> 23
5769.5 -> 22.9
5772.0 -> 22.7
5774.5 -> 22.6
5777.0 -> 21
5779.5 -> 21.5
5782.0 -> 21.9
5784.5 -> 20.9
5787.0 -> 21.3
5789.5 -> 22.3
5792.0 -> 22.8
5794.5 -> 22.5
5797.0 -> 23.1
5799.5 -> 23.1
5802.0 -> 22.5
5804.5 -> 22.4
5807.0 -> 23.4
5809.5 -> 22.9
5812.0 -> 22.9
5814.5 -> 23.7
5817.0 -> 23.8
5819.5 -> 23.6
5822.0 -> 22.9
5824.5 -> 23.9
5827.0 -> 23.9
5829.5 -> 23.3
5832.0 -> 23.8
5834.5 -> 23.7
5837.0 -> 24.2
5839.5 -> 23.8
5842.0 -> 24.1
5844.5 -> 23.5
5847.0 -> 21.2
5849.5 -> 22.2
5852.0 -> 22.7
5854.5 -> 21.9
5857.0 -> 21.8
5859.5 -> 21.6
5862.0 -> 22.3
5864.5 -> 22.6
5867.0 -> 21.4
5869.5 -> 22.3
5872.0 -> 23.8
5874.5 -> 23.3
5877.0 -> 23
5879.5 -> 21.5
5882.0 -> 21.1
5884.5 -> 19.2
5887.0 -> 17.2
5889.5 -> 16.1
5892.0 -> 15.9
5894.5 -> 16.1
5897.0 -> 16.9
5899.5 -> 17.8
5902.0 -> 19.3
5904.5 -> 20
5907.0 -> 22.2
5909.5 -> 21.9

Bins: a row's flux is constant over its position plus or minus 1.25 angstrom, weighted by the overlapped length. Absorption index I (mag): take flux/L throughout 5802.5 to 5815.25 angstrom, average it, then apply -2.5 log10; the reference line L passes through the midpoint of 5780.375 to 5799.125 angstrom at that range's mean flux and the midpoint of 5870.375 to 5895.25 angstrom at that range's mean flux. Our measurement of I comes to -0.06 mag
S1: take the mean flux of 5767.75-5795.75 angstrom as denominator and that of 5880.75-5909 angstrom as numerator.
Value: 0.84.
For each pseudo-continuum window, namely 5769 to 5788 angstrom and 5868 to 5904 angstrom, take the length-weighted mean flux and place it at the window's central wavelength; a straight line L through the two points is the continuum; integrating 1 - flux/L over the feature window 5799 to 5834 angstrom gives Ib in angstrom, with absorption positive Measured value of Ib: -3.8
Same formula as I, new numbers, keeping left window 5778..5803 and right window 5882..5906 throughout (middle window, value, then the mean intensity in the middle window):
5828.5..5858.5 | -0.15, 23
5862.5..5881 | -0.20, 22.5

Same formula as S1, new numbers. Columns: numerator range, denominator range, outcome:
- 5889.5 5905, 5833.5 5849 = 0.75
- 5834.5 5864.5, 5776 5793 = 1.05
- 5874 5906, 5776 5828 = 0.84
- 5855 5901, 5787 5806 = 0.90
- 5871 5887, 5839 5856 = 0.95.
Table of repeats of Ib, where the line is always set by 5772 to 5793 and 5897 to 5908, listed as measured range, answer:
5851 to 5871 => -1.8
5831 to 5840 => -1.3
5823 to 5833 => -1.3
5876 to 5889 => -0.2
